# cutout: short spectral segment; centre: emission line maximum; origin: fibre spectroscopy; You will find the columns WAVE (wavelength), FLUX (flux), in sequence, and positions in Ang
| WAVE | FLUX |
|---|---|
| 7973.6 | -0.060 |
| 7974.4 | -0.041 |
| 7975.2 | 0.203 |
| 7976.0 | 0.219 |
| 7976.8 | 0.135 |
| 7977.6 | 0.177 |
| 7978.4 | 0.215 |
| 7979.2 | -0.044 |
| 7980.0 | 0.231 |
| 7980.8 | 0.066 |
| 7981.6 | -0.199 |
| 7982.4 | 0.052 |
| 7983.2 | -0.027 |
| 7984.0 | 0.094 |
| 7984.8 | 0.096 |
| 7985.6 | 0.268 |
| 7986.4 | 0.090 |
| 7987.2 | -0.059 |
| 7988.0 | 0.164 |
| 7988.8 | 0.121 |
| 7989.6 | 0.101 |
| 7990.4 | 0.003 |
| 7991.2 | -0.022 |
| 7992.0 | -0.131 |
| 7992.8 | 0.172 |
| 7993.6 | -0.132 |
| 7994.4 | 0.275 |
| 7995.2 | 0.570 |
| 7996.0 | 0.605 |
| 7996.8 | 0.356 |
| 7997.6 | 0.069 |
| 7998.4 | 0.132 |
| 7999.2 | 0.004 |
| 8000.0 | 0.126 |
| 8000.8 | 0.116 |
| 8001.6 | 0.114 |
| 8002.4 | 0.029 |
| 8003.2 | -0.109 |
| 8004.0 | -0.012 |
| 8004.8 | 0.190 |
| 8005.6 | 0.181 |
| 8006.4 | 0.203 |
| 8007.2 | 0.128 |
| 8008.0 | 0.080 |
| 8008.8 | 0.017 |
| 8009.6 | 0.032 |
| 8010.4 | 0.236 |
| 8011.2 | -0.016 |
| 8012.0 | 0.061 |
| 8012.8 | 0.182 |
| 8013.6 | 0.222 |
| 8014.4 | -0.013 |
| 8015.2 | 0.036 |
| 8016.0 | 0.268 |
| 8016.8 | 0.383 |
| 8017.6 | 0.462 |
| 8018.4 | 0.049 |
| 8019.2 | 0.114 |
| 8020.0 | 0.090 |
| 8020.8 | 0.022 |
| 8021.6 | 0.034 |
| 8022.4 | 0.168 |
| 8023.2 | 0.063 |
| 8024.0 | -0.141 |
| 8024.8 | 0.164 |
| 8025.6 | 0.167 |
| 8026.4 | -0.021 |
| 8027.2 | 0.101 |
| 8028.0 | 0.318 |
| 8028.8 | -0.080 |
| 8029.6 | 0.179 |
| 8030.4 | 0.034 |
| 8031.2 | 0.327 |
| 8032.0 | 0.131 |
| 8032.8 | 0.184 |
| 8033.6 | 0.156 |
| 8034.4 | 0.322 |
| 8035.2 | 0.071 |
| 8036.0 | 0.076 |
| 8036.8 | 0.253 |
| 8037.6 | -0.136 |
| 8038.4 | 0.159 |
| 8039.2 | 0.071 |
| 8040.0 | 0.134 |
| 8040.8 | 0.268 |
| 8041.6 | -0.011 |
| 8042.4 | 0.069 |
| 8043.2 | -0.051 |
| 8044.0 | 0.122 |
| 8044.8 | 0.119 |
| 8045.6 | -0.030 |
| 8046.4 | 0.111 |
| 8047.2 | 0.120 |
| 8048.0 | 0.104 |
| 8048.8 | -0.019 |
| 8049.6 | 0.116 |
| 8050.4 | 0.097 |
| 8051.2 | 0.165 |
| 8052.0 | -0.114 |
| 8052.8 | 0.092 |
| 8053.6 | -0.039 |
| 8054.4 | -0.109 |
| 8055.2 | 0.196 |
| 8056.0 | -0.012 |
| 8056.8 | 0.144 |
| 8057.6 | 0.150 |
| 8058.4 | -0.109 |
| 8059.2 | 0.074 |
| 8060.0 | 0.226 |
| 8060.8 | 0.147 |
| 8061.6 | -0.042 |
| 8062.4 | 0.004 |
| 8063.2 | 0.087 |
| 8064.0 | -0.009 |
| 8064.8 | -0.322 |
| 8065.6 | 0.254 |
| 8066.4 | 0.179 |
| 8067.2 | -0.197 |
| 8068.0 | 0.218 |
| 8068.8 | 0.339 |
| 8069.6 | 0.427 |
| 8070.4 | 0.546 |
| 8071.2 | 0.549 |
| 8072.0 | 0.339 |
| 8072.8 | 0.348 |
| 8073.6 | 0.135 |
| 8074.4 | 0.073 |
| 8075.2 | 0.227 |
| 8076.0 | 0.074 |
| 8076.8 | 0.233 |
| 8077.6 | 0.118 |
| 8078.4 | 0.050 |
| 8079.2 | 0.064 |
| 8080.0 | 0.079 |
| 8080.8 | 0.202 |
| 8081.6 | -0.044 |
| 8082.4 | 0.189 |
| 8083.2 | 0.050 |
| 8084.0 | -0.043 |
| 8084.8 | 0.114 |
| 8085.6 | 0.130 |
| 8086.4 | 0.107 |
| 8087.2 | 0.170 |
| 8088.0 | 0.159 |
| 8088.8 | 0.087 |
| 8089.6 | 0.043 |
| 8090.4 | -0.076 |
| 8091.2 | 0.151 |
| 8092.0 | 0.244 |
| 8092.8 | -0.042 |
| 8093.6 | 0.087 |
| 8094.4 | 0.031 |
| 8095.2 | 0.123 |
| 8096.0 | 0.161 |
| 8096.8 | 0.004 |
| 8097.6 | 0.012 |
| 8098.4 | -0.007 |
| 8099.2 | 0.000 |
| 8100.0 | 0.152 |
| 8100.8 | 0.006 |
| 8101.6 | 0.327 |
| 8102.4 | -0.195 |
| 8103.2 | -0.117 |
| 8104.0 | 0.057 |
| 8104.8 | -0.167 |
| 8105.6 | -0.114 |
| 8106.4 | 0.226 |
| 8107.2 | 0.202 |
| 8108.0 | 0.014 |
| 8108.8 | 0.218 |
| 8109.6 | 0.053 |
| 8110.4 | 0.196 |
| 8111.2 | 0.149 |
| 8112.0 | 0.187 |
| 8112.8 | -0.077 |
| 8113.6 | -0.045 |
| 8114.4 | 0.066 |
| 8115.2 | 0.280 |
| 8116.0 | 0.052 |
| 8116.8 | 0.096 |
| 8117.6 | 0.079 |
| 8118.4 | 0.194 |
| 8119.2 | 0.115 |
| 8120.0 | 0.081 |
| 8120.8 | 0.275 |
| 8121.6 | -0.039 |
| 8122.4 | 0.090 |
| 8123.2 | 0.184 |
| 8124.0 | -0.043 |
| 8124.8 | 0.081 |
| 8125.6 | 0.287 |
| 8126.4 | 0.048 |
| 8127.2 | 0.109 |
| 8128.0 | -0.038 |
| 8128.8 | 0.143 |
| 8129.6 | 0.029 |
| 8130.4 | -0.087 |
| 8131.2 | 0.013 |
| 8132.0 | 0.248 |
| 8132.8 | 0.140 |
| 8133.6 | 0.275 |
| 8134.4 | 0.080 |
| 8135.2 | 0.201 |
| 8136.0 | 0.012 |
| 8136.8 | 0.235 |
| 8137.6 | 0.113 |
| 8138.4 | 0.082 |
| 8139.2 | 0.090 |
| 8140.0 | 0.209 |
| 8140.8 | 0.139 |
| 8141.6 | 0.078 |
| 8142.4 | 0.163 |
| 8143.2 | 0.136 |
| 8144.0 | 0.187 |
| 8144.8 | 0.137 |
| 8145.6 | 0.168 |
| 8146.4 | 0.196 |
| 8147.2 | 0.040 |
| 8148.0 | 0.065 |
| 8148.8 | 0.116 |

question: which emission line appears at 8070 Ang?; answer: H-gamma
